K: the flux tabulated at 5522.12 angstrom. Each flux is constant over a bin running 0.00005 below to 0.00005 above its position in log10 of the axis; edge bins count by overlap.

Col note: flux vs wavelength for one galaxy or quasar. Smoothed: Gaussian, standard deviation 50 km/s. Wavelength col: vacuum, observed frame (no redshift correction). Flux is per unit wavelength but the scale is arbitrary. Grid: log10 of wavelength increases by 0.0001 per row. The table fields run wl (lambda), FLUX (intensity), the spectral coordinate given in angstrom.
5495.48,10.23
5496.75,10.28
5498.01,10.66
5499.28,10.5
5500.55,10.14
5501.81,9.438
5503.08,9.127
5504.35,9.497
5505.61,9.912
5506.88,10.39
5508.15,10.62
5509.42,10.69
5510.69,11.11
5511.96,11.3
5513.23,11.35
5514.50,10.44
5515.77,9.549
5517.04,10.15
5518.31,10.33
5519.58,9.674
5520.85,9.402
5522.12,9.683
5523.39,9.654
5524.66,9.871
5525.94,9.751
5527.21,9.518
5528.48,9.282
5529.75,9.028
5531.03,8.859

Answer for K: 9.683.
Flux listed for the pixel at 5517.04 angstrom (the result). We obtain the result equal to 10.15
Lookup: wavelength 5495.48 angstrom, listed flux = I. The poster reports 10.23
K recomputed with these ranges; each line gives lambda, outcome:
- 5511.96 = 11.3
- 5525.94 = 9.751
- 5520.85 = 9.402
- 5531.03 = 8.859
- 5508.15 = 10.62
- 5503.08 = 9.127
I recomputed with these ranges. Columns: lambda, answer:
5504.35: 9.497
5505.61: 9.912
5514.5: 10.44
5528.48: 9.282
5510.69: 11.11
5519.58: 9.674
